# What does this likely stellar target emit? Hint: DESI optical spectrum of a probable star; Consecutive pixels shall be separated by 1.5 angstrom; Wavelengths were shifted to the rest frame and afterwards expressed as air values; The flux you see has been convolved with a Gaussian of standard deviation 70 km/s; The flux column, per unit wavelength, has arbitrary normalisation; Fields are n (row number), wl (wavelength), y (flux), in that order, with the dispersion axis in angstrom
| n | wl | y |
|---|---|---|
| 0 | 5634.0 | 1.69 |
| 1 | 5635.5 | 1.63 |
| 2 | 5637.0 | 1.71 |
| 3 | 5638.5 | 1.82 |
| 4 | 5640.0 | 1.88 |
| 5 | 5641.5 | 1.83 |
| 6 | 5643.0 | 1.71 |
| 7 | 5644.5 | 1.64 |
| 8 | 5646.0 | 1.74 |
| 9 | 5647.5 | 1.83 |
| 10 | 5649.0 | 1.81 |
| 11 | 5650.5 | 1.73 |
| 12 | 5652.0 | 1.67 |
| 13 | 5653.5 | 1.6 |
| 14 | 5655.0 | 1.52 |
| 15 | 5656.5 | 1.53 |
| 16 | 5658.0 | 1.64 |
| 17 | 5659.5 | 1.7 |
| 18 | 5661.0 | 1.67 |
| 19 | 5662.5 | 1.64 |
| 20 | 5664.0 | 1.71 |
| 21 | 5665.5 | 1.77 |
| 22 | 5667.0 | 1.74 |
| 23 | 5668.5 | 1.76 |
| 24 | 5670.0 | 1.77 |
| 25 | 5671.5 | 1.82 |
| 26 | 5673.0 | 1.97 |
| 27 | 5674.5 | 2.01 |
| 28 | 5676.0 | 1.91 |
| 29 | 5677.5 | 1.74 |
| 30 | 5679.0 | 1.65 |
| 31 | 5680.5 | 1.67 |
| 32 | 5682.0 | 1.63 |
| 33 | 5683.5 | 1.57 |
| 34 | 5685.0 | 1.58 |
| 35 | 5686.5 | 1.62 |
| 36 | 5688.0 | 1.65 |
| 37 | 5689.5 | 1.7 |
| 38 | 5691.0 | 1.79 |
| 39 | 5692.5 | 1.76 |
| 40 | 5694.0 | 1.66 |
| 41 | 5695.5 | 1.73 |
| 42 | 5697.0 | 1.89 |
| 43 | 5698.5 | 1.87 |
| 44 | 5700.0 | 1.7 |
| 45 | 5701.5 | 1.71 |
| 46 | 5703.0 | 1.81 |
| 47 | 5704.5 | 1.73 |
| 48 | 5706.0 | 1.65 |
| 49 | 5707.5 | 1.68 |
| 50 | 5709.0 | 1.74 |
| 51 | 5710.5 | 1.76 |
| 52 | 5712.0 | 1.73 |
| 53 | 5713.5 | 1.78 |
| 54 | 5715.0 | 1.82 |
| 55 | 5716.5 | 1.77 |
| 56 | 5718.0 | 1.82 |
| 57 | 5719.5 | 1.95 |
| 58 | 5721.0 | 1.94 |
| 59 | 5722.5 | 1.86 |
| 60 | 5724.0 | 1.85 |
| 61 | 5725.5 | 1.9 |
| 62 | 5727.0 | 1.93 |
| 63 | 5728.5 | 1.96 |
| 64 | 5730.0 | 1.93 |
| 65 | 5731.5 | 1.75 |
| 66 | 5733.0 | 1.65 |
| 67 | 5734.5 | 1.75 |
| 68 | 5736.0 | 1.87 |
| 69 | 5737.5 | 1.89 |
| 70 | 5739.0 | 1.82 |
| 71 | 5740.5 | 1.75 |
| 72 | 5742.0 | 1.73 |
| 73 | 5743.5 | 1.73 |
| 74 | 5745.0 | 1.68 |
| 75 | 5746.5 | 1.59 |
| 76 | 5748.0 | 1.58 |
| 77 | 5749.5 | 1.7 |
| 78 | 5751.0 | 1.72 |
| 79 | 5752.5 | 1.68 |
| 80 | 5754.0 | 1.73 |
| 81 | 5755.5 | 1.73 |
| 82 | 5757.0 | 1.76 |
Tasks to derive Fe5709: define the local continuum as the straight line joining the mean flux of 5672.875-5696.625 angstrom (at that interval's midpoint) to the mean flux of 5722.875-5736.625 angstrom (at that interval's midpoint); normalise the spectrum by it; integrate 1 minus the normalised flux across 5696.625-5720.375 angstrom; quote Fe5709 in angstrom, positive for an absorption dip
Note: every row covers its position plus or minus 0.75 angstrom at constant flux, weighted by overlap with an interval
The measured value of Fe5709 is 0.2 angstrom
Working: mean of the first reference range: 1.72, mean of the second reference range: 1.84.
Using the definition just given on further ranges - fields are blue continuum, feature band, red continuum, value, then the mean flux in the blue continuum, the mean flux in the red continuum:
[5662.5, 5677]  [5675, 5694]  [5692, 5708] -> 1.0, 1.82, 1.75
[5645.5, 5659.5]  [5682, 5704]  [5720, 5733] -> 0.9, 1.67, 1.88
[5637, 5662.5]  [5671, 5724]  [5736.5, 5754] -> -1.6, 1.71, 1.72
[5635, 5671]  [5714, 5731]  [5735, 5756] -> -1.5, 1.71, 1.73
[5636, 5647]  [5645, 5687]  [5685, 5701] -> 0.7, 1.76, 1.73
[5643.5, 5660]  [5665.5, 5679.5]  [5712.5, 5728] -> -0.7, 1.67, 1.86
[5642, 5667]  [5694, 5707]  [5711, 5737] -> 0.2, 1.69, 1.84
